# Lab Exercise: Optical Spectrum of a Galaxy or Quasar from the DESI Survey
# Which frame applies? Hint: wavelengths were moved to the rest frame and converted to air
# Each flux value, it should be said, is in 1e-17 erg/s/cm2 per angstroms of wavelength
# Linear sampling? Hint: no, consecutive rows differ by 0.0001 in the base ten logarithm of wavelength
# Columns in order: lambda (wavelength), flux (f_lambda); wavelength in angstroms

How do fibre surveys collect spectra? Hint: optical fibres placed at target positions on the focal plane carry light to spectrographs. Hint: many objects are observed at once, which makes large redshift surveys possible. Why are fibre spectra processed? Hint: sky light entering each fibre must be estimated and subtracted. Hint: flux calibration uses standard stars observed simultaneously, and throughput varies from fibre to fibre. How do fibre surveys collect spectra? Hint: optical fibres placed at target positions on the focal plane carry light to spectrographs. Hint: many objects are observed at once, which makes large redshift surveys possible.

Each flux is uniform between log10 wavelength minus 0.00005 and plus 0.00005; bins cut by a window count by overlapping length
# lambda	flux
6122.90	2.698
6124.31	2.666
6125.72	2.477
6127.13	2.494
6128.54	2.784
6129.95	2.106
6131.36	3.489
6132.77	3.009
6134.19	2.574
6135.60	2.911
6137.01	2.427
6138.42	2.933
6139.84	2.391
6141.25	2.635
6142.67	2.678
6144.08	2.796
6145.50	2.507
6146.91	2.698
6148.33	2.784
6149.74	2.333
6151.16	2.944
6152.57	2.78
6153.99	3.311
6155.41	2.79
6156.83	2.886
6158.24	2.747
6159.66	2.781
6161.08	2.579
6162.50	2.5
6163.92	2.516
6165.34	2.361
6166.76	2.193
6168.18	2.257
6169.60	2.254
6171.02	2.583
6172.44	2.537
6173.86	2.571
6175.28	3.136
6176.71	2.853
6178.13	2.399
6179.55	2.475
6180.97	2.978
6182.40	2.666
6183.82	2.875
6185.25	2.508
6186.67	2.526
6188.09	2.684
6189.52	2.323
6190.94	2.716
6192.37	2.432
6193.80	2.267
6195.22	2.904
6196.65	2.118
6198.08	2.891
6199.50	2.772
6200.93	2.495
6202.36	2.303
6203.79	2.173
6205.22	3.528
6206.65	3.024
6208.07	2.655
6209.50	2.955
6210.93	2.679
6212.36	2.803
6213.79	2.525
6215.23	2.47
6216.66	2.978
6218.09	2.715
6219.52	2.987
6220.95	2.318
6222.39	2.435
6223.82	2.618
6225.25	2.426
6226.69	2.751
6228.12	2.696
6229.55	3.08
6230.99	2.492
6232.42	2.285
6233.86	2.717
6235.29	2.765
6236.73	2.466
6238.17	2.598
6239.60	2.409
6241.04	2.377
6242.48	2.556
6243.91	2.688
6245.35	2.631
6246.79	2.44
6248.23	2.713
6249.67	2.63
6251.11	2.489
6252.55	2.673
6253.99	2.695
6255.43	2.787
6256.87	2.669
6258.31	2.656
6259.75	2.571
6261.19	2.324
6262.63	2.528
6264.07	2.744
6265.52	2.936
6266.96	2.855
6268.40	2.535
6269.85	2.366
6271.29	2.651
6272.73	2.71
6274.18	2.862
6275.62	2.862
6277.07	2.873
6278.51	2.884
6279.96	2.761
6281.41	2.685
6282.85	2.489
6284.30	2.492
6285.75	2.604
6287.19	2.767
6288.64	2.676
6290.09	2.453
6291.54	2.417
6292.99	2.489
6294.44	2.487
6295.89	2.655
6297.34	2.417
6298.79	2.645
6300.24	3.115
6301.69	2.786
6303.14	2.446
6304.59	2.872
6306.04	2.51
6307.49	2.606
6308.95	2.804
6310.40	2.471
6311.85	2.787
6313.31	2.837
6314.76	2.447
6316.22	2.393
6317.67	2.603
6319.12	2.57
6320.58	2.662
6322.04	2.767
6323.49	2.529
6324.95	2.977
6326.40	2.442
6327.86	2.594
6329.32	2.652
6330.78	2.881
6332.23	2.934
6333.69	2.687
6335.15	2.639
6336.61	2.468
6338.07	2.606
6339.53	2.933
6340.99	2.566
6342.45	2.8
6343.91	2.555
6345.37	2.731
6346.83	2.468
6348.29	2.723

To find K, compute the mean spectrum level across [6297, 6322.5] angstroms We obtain 2.65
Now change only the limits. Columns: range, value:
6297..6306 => 2.71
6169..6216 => 2.64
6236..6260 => 2.59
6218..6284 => 2.64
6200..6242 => 2.65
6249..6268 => 2.66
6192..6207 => 2.62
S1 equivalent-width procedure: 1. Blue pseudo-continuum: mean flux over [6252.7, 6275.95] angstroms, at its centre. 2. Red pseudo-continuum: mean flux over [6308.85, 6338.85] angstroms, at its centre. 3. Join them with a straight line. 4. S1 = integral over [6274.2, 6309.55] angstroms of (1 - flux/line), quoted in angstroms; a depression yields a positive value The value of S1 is 0.0 angstroms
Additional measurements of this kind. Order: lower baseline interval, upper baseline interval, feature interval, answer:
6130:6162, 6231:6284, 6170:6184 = 0.2 angstroms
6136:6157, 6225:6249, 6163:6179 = 1.0 angstroms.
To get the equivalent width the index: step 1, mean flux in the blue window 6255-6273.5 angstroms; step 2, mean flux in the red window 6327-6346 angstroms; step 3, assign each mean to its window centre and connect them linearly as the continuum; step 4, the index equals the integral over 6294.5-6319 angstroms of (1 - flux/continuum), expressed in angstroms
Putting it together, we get 0.26 angstroms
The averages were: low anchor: 2.64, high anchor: 2.69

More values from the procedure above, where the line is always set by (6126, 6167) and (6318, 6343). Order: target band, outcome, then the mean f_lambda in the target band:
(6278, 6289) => 0.09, 2.66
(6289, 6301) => 0.44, 2.59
